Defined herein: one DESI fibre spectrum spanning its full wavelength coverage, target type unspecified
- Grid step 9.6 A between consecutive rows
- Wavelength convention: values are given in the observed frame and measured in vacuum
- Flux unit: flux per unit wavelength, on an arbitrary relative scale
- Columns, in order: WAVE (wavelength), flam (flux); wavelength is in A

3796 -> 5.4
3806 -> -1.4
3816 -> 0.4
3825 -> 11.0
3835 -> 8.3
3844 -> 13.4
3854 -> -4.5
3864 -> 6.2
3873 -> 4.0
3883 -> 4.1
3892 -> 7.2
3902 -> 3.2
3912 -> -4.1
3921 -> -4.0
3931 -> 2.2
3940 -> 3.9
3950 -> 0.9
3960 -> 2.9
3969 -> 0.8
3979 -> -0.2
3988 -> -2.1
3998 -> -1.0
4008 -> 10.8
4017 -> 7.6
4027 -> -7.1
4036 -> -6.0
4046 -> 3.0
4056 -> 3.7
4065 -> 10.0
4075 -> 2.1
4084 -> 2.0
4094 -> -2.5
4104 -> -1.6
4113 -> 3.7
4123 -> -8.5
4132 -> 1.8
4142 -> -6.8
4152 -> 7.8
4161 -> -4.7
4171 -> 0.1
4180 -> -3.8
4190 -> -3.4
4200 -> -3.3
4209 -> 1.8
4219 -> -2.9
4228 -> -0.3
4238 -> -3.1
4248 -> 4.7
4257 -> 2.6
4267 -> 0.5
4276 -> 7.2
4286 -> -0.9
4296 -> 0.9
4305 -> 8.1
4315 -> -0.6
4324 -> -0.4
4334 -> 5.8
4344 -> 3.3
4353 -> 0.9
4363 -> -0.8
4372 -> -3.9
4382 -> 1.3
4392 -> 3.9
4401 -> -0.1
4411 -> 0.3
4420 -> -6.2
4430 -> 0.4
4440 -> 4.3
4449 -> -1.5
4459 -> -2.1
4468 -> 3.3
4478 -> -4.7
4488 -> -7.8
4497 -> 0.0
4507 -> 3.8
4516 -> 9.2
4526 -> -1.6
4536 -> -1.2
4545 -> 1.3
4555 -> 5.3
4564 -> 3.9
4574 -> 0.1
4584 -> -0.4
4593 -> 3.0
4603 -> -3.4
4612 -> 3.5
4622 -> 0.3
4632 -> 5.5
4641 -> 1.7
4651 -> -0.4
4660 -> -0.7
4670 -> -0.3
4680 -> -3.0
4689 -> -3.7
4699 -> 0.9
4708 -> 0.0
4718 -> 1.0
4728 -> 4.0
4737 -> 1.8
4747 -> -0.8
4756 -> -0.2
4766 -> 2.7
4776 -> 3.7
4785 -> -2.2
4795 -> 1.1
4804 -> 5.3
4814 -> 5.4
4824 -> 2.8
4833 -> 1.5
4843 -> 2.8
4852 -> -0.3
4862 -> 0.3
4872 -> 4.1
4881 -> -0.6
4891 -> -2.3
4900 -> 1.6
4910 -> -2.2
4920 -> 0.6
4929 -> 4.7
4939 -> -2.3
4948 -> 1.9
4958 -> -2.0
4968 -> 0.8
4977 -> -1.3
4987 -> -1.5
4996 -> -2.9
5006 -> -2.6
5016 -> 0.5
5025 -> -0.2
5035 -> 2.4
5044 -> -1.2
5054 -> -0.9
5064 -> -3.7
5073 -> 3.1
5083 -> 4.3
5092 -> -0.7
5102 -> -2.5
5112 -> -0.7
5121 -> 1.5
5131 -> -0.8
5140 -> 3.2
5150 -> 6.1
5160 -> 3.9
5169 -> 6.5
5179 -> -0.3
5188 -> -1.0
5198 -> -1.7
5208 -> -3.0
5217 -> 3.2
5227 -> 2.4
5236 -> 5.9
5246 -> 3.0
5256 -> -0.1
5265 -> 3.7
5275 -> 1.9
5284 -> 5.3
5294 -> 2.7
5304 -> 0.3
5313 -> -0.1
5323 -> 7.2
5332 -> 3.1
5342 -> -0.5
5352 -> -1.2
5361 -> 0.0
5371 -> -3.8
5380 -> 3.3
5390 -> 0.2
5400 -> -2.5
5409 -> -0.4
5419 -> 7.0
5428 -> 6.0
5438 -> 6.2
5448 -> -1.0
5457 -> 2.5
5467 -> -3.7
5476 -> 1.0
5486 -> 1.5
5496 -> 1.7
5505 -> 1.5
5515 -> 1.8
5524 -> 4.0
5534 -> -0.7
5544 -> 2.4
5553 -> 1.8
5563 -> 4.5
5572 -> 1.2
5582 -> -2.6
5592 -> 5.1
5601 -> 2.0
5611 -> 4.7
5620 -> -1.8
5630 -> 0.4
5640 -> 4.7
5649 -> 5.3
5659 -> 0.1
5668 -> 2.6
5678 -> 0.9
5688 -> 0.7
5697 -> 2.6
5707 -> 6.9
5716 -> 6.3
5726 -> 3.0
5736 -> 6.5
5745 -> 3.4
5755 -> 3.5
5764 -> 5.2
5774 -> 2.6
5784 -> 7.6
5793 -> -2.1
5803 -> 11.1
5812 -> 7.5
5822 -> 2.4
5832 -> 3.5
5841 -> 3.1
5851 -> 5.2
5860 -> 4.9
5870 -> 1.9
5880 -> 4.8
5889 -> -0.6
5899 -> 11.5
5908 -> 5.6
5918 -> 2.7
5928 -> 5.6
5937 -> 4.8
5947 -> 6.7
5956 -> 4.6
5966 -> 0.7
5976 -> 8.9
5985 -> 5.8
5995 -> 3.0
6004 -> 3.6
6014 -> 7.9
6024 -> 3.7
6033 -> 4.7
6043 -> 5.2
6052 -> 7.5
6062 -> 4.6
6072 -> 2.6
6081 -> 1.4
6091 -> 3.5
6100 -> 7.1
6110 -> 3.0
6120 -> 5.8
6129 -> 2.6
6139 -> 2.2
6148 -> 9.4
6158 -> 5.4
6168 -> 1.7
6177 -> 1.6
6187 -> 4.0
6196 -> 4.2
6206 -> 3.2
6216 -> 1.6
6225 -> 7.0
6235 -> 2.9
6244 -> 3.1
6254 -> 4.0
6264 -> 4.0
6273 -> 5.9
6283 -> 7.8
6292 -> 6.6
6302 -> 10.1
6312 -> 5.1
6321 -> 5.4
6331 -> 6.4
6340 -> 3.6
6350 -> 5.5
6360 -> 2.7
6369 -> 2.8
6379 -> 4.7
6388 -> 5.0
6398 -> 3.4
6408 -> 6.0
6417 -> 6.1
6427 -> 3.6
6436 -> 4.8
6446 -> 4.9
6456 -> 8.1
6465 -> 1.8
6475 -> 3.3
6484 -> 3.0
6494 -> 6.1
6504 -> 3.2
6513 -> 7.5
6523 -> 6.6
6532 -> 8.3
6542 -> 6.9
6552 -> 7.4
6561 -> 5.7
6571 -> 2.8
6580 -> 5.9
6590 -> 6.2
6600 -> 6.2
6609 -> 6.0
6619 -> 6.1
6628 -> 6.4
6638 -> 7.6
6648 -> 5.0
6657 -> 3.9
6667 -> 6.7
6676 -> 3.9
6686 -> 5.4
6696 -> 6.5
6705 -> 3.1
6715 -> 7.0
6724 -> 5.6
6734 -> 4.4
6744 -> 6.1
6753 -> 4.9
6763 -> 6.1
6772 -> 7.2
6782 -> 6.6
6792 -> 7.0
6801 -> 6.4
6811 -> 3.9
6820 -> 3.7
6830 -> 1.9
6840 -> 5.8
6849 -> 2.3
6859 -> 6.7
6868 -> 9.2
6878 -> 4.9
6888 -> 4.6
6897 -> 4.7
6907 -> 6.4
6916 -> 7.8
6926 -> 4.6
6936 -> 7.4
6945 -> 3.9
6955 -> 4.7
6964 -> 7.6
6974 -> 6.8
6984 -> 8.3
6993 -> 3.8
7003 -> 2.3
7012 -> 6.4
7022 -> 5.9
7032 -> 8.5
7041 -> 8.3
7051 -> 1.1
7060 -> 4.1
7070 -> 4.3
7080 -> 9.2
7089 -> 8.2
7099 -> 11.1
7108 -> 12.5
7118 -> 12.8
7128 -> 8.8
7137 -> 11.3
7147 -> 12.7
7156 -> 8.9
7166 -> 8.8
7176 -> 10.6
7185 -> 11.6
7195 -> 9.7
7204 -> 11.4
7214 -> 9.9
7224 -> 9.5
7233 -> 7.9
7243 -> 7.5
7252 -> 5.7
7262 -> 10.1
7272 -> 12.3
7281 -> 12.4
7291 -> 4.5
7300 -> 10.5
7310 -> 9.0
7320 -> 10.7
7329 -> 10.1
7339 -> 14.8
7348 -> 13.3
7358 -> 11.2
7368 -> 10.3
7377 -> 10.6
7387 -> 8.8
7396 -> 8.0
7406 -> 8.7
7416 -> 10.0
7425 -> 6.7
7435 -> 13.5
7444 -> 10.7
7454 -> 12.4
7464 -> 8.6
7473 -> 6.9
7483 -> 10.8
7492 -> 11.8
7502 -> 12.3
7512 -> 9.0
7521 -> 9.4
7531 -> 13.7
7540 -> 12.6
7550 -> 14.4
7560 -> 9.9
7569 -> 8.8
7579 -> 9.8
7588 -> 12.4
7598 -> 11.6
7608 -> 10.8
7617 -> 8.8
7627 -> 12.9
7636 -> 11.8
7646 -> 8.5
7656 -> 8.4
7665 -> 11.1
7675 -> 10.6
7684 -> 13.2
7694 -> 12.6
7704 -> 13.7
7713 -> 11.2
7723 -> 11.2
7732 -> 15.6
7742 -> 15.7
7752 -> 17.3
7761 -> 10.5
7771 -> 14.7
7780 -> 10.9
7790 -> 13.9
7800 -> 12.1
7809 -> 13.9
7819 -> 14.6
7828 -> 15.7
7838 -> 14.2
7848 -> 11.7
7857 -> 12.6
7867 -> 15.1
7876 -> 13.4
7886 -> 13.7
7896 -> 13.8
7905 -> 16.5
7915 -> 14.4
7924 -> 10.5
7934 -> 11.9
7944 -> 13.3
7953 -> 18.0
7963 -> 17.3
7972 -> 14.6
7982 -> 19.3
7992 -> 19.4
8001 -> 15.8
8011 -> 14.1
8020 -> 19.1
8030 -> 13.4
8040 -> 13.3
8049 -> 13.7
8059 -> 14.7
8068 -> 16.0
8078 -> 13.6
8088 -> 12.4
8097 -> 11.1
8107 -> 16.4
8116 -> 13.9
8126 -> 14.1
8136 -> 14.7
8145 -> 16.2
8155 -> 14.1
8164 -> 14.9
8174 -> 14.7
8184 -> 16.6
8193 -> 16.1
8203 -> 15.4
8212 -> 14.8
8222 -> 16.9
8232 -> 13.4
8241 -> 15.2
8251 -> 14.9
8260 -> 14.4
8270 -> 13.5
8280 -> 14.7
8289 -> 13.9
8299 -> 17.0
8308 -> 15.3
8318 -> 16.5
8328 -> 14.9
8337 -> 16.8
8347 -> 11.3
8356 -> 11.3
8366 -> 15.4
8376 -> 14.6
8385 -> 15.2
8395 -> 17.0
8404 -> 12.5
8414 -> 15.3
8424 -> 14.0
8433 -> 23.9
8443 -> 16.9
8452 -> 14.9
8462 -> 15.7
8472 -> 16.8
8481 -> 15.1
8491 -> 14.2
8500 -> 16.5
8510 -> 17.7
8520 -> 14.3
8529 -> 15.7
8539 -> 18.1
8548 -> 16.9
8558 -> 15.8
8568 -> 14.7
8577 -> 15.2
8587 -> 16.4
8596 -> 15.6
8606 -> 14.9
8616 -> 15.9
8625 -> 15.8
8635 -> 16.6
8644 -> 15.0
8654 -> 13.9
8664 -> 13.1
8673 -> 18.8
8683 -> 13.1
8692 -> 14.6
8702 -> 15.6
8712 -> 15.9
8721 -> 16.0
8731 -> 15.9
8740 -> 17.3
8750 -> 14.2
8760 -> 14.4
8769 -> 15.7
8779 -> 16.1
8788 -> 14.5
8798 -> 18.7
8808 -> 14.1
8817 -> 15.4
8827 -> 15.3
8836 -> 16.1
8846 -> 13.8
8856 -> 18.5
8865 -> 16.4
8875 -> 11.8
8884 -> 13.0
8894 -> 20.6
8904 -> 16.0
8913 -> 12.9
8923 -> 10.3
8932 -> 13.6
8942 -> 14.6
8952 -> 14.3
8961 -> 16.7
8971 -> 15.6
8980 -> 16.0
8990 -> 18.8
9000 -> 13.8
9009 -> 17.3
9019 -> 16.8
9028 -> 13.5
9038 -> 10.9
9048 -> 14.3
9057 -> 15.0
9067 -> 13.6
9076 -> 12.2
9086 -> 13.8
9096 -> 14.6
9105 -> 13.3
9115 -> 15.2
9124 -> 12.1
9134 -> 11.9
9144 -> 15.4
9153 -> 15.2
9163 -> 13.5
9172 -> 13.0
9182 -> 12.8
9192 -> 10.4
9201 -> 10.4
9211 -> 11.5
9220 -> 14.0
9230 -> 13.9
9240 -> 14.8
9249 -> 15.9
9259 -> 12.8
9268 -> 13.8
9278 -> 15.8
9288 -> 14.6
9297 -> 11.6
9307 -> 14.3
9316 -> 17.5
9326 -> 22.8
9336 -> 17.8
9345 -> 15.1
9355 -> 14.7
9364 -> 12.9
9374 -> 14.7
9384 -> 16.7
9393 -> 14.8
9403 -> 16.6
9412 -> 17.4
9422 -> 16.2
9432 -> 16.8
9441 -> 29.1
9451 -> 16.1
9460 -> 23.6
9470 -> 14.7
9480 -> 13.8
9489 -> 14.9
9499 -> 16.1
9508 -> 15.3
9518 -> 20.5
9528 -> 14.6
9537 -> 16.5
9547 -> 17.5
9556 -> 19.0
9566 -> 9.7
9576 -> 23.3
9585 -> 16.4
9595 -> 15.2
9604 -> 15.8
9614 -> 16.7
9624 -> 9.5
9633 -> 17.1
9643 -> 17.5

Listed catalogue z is 0.78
